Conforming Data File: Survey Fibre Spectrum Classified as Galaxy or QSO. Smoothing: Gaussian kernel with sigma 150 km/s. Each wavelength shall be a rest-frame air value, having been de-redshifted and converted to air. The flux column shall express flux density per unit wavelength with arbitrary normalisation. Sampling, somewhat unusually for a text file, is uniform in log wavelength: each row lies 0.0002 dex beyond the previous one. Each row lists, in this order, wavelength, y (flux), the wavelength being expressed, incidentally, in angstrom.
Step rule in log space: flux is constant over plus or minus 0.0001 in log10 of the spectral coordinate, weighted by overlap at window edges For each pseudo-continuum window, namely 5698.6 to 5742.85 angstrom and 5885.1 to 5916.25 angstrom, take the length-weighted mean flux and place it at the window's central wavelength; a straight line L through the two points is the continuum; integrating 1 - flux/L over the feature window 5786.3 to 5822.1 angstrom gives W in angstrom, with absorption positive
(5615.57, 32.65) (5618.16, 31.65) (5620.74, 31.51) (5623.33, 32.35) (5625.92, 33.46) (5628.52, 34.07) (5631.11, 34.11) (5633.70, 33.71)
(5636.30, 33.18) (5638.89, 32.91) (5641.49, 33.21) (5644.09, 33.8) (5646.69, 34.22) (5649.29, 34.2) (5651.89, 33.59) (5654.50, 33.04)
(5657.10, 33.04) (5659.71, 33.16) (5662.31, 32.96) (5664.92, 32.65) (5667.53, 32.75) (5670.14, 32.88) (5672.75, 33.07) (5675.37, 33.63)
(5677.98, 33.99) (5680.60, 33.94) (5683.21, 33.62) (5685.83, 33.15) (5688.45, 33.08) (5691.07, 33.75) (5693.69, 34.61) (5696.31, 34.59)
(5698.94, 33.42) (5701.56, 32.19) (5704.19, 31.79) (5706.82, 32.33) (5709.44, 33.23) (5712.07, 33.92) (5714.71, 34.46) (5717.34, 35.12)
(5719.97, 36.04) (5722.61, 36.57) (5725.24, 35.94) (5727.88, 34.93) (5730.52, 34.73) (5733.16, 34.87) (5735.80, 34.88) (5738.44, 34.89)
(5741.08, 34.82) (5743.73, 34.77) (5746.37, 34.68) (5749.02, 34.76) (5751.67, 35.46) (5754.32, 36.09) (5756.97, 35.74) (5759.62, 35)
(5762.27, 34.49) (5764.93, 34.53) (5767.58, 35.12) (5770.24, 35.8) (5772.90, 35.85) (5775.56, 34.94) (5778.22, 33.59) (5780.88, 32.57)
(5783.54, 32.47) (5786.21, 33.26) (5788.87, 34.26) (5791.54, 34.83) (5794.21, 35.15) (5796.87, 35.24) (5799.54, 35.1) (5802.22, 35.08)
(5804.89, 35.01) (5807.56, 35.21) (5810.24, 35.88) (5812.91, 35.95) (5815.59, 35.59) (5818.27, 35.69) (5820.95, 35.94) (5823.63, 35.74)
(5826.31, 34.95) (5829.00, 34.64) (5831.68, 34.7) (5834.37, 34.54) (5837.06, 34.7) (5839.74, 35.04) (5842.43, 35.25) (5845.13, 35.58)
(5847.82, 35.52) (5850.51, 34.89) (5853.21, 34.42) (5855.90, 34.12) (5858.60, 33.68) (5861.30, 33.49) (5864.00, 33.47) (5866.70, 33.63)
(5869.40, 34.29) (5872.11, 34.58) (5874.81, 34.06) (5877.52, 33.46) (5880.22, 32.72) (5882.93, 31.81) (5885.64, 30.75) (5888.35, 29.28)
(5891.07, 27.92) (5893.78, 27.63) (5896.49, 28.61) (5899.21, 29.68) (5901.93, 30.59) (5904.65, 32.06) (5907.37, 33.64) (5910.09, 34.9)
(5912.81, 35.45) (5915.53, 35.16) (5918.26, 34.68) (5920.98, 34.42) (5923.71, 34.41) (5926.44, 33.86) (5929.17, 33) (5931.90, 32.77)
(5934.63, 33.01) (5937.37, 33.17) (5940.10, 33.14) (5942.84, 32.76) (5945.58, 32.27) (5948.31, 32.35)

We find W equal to -2.50 angstrom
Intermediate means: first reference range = 34.4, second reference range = 31.2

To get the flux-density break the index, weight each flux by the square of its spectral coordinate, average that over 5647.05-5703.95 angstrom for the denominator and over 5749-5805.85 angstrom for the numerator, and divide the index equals 1.08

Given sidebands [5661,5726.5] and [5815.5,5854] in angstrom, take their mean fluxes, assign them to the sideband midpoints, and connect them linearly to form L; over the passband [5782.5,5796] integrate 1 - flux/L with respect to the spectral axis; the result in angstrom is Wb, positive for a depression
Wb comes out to 0.2 angstrom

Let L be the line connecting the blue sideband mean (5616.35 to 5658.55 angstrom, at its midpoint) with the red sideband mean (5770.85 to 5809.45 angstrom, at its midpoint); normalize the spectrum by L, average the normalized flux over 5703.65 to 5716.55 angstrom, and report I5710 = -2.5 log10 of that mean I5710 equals 0.02 mag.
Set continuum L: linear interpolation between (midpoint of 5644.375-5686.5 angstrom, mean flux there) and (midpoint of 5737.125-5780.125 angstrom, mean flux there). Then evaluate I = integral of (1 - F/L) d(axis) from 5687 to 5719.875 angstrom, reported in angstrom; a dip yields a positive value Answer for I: 0.4 angstrom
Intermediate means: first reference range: 33.4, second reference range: 35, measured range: 33.6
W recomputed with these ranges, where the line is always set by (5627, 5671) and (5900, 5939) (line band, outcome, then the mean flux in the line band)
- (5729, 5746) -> -0.7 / 34.8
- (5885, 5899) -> 2.0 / 28.8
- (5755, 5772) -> -0.9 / 35.2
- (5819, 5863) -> -1.7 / 34.8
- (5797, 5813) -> -0.9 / 35.3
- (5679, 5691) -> 0.0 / 33.5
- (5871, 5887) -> 0.3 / 32.9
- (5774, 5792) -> -0.1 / 33.7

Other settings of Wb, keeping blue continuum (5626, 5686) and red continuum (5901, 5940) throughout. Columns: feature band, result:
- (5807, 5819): -0.8 angstrom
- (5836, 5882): -0.9 angstrom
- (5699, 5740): -1.1 angstrom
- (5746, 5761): -0.8 angstrom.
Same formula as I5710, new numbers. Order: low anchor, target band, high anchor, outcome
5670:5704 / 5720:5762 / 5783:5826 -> -0.03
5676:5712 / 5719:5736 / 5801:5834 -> -0.05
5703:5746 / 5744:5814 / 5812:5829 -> 0.01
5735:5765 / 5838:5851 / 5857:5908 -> -0.08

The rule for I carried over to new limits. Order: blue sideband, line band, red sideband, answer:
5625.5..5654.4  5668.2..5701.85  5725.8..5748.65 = 0.6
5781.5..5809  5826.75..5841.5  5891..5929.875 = -0.4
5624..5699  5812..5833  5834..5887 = -0.9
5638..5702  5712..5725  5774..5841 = -0.6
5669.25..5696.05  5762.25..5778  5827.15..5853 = -0.3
